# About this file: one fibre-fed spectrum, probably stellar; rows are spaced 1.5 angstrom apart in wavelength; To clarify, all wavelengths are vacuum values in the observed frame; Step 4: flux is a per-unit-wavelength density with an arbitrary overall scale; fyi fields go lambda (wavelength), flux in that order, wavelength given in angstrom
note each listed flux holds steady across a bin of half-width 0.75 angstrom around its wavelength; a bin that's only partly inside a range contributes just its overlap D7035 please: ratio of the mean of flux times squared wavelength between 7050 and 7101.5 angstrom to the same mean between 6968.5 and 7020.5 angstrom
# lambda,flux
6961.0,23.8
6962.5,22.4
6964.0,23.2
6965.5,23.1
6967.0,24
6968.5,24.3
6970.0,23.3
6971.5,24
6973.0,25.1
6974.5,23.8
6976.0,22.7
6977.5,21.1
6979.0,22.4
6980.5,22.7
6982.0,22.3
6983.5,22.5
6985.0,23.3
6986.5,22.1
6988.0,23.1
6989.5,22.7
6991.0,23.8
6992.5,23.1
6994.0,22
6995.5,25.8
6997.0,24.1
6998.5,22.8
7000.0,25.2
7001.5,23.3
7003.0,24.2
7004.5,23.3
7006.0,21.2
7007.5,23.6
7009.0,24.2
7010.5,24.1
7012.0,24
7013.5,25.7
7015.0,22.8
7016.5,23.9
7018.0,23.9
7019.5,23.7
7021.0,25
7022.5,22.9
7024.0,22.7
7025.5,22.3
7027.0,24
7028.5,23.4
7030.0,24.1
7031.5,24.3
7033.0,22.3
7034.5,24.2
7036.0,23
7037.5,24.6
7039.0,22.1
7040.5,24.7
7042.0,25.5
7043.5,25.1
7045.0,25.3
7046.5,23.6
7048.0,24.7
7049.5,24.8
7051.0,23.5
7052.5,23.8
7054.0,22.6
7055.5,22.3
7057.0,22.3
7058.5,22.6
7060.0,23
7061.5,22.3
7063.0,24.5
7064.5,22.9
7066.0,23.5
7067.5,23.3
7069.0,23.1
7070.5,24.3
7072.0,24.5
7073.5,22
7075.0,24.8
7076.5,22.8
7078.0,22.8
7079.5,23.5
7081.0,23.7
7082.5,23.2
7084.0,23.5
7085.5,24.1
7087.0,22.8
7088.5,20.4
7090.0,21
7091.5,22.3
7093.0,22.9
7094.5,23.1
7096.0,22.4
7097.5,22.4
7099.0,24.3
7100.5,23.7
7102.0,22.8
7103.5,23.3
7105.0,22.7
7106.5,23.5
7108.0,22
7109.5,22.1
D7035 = 1.01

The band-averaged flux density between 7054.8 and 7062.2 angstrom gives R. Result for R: 22.5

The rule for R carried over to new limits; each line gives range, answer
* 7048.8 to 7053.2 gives 24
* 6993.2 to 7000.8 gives 24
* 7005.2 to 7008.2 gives 22.4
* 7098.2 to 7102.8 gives 23.6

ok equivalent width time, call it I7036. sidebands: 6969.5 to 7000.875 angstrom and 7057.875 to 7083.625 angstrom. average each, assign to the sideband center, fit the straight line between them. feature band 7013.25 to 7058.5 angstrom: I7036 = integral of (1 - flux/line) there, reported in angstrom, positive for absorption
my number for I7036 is -0.8 angstrom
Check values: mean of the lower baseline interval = 23.2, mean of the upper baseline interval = 23.3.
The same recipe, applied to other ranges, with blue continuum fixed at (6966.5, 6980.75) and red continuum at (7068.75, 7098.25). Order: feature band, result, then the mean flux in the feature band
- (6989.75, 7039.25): -0.9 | 23.6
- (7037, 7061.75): -0.7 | 23.7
